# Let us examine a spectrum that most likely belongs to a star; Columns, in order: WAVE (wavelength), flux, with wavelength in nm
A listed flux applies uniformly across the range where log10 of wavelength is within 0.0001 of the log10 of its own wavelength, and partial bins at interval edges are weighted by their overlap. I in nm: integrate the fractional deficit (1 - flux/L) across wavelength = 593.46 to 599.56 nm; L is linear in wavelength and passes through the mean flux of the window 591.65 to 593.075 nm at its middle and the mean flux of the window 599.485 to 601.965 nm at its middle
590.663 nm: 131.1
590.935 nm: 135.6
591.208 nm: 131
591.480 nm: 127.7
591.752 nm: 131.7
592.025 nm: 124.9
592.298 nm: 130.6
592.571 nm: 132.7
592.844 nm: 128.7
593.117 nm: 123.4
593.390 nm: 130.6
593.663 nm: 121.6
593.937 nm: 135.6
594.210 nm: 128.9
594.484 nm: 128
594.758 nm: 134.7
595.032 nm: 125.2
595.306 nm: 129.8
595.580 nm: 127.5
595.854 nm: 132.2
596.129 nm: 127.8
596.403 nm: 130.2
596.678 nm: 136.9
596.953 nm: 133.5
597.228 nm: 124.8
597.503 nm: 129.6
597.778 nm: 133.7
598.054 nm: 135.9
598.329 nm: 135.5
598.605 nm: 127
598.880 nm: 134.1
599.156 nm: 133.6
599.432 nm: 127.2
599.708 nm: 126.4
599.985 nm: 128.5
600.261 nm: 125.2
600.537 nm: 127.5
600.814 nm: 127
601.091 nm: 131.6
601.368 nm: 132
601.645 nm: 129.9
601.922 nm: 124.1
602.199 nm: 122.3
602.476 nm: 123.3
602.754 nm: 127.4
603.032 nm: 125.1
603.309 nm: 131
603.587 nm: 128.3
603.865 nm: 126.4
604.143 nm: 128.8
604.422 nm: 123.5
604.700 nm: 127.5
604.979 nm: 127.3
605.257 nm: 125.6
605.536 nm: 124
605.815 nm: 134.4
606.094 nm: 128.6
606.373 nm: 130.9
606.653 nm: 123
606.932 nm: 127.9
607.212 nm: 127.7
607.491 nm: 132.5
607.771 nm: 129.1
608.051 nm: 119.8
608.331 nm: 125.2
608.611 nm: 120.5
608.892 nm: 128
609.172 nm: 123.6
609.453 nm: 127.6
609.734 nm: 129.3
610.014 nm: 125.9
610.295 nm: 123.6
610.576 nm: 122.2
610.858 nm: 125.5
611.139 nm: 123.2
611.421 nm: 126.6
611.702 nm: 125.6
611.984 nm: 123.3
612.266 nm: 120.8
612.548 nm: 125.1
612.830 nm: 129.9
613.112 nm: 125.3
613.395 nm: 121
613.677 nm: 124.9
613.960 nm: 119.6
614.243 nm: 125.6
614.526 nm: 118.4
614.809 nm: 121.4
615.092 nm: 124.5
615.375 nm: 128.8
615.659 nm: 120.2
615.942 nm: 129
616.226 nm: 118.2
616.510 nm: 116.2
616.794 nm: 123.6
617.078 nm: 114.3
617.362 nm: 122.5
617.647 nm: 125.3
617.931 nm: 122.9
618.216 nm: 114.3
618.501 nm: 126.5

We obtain -0.093 nm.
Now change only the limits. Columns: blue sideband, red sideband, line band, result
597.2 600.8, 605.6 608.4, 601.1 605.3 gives 0.06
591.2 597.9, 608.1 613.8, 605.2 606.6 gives -0.03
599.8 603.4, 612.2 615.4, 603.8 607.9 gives -0.06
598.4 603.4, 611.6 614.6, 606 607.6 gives -0.03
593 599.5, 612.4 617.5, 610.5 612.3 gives 0.00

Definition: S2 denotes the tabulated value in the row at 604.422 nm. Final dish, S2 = 123.5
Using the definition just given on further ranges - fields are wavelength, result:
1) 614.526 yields 118.4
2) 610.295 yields 123.6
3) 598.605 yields 127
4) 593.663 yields 121.6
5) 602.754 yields 127.4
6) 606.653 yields 123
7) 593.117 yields 123.4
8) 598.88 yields 134.1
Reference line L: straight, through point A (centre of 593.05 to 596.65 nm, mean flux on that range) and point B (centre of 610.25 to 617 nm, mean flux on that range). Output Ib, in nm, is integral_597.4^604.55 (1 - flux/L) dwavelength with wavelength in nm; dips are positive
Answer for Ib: -0.07 nm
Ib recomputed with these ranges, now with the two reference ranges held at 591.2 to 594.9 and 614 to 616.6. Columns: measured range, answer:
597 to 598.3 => -0.04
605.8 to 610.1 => -0.08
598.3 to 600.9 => -0.04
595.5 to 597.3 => -0.04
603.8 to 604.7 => 0.00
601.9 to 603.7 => 0.00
